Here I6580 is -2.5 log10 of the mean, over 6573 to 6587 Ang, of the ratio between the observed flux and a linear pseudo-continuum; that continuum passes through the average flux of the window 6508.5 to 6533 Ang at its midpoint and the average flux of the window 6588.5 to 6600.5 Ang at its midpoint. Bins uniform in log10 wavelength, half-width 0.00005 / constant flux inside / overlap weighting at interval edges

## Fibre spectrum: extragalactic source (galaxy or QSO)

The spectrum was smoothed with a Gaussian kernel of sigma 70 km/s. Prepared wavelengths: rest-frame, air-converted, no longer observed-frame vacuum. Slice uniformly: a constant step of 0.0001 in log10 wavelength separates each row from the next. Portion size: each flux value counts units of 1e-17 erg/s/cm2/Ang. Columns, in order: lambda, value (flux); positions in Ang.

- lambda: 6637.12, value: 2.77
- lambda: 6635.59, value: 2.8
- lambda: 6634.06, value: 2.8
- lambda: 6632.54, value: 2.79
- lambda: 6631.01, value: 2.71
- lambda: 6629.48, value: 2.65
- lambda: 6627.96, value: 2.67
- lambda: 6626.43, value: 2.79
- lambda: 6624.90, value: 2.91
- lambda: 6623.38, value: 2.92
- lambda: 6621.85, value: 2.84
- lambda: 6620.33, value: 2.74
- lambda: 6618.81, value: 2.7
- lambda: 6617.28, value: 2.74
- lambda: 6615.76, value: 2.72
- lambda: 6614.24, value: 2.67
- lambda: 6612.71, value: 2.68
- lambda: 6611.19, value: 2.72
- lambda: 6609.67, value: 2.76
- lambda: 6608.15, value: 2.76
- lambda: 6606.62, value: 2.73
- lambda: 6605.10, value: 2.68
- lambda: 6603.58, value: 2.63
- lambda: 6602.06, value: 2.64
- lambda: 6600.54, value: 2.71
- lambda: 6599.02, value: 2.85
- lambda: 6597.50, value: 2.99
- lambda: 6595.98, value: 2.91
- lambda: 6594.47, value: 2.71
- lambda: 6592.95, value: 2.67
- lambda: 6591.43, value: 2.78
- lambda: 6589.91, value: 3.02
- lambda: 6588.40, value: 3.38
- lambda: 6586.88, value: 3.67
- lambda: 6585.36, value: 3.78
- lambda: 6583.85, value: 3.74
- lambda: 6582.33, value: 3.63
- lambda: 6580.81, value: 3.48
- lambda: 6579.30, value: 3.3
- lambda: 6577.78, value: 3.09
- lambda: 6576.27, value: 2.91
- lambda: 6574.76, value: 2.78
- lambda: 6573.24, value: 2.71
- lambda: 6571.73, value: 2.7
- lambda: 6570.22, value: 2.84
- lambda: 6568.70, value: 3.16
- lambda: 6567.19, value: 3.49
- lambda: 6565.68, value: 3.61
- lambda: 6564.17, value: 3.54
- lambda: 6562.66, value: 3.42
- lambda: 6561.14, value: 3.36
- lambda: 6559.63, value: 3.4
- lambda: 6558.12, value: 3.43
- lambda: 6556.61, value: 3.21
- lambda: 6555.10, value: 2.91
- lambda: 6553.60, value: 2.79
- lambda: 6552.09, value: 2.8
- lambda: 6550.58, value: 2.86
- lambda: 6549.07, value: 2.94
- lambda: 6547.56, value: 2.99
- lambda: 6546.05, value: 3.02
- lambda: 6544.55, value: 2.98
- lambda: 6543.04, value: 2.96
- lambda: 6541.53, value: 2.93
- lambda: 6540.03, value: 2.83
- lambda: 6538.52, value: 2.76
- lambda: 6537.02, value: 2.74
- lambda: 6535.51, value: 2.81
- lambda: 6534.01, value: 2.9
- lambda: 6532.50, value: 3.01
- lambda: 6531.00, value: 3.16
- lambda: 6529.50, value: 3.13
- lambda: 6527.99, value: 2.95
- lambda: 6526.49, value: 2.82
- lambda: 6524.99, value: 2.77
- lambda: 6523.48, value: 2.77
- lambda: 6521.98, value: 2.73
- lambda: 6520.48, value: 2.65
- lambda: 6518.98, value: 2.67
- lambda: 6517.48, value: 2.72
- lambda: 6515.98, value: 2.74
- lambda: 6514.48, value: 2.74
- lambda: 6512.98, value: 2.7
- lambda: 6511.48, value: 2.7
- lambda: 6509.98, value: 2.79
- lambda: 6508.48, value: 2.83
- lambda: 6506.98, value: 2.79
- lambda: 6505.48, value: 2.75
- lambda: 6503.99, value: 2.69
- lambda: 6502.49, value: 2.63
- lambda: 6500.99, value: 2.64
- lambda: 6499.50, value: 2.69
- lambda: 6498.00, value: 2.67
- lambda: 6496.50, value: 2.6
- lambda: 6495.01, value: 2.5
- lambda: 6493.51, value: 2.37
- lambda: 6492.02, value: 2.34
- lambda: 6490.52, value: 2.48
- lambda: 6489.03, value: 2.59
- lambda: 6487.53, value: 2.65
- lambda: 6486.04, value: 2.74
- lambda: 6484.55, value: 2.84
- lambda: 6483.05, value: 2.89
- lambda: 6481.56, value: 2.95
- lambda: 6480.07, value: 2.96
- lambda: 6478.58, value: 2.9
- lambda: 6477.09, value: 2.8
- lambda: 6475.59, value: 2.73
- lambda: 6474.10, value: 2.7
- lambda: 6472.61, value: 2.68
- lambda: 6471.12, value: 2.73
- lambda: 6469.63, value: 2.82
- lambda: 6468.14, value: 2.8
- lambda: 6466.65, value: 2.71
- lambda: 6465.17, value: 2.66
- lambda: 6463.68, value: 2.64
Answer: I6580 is -0.16 mag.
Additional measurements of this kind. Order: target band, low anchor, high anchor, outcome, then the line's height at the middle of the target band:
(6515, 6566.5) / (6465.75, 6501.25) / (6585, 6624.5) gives -0.078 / 2.77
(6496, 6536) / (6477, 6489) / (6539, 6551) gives 0.041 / 2.89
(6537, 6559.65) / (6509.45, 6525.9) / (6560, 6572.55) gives 0.036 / 3.07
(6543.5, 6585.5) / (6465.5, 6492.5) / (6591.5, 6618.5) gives -0.156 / 2.74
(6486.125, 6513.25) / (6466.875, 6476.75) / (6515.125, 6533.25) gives 0.064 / 2.8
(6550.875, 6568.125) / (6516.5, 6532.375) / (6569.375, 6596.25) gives -0.085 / 3.01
